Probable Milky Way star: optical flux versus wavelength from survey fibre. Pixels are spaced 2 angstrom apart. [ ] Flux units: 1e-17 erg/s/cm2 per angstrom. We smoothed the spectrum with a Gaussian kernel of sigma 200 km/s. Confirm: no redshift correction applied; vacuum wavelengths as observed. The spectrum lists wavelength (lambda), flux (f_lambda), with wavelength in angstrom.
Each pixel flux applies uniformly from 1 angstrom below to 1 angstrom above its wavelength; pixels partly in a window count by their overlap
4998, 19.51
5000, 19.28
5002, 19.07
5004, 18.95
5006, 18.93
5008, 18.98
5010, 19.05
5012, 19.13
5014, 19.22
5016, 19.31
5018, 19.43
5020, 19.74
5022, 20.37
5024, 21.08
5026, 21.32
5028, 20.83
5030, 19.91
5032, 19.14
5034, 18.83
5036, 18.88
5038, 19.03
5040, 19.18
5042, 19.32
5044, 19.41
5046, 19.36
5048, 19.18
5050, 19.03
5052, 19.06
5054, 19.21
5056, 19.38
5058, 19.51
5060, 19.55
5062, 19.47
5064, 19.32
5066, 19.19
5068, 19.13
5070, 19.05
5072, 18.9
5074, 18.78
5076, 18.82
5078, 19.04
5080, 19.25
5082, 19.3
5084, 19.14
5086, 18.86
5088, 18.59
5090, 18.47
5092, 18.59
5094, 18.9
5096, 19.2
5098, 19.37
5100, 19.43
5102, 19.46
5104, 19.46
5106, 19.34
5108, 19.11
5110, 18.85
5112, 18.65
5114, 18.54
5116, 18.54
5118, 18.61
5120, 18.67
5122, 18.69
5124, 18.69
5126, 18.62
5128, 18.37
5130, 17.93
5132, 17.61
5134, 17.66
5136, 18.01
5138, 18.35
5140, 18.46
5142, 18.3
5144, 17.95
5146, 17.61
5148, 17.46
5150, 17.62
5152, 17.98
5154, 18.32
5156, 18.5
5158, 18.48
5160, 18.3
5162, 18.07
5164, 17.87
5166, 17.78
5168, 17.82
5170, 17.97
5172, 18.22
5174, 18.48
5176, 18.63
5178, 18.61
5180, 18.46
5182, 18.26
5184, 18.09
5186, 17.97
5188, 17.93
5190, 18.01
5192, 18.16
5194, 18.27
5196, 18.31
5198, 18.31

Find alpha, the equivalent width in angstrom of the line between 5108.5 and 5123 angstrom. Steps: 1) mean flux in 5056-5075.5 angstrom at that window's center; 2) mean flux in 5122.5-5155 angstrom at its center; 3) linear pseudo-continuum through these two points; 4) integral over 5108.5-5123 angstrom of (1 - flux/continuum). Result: -0.2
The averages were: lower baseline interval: 19.2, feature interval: 18.7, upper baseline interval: 18.1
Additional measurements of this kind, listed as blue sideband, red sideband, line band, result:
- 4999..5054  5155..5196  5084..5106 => -0.2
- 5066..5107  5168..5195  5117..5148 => 0.7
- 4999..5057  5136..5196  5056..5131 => -0.6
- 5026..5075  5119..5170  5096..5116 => -0.5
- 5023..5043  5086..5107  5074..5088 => 0.2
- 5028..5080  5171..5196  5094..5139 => 0.2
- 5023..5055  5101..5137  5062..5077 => 0.1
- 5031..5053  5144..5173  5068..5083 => -0.2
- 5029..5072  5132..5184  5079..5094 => 0.0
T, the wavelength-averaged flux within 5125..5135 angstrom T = 18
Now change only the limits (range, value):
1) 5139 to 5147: 18.1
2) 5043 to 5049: 19.3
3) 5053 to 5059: 19.4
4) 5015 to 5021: 19.5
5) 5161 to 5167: 17.9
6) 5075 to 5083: 19.1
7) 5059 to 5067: 19.4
